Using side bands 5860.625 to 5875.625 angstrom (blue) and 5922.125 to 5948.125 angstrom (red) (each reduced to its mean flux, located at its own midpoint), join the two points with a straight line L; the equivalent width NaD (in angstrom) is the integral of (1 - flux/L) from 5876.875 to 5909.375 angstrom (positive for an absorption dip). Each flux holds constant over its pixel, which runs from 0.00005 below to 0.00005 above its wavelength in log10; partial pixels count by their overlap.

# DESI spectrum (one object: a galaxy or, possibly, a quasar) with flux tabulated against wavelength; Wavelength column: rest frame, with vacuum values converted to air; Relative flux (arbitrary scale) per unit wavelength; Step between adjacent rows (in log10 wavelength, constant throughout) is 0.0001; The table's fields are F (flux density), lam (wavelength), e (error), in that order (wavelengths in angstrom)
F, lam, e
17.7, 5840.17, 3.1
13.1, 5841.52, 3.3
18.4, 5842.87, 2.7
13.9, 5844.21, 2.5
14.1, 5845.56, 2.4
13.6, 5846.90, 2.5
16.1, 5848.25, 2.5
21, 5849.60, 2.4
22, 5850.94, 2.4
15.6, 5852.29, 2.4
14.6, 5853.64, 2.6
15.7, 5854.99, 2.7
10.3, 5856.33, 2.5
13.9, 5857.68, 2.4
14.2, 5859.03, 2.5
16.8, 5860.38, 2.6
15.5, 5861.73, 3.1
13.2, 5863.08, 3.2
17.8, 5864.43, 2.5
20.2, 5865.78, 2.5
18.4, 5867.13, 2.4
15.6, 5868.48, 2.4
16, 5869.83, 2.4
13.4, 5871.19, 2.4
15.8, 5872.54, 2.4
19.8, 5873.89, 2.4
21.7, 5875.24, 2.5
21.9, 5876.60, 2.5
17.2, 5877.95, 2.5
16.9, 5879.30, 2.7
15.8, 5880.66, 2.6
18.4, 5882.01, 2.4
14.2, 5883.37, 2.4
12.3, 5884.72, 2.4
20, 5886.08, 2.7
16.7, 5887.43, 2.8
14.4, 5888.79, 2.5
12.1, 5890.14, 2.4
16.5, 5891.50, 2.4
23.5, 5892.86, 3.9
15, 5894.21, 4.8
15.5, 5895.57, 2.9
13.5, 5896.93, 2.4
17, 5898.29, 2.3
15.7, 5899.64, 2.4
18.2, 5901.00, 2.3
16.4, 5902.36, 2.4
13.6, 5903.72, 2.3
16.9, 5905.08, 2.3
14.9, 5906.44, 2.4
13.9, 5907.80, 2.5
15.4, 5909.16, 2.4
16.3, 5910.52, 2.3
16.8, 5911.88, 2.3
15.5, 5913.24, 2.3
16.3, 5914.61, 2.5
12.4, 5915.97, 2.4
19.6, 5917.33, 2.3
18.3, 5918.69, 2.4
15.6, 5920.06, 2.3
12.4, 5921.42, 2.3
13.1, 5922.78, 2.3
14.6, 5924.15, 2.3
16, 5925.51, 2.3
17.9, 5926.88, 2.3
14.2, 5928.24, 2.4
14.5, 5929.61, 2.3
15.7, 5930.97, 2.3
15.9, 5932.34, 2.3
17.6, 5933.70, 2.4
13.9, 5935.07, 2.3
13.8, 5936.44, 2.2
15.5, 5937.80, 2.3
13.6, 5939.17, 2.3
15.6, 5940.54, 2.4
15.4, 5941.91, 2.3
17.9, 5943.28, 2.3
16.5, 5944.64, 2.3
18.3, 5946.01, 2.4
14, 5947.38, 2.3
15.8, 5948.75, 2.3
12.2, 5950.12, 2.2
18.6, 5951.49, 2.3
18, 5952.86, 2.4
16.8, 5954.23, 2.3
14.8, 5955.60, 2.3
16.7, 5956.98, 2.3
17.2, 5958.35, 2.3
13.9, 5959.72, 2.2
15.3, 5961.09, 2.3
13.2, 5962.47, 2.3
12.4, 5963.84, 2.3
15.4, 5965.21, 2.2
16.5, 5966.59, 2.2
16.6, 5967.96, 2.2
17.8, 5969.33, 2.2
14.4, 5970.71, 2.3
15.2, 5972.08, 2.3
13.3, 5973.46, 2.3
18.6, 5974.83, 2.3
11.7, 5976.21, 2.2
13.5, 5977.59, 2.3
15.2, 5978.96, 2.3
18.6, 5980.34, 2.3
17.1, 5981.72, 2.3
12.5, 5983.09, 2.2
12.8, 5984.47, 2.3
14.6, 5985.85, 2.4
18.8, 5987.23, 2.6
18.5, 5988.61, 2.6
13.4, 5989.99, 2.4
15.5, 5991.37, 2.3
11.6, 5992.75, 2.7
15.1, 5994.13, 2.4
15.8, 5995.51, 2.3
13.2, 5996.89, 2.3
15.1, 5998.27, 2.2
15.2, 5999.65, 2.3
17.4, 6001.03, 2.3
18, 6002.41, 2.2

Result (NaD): 0.6 angstrom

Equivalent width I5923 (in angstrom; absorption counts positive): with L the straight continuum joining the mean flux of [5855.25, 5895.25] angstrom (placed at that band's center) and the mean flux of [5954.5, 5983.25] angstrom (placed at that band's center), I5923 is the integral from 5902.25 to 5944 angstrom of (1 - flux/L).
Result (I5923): 1.08 angstrom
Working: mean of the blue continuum 16.5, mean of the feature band 15.5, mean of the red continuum 15.3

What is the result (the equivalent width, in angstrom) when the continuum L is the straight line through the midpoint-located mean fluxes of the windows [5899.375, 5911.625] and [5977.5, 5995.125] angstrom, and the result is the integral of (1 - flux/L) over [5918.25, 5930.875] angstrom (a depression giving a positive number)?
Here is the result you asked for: 0.4 angstrom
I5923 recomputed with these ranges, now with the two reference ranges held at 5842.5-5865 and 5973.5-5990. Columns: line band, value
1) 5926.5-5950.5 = 0.1 angstrom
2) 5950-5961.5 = -0.5 angstrom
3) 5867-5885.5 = -1.6 angstrom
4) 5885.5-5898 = -0.6 angstrom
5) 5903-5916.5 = 0.3 angstrom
